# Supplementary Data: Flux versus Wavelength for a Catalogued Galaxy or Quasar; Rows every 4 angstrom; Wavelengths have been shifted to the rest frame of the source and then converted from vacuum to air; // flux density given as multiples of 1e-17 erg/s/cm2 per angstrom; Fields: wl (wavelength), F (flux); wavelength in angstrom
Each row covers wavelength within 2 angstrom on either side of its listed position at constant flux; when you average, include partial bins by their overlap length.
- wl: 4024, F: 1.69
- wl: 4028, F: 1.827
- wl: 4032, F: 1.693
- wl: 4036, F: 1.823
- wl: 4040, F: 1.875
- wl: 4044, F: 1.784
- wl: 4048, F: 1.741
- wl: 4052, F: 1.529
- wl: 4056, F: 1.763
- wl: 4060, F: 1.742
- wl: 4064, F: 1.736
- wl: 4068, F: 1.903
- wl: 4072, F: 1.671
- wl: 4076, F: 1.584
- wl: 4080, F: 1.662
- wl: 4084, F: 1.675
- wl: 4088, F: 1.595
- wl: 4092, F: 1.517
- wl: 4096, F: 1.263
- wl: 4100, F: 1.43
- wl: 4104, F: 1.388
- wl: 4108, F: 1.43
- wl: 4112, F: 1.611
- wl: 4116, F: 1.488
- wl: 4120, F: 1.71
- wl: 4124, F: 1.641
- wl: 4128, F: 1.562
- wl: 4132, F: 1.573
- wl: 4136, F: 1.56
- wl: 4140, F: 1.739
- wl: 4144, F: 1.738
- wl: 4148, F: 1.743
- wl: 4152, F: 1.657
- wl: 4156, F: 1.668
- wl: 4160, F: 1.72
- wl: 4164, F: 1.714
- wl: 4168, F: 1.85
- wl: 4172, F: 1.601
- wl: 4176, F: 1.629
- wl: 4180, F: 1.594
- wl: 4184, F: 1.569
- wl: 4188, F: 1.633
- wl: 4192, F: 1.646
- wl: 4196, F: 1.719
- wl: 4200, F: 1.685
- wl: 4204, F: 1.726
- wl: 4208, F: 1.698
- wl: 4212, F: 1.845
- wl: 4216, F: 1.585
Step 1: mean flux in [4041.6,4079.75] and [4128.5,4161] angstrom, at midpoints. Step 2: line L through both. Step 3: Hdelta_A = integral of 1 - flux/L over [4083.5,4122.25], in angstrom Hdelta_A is 4.3 angstrom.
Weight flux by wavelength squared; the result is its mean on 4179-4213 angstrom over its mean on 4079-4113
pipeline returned 1.2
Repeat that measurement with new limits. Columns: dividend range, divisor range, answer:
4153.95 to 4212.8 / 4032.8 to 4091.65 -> 1.04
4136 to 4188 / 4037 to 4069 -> 1.01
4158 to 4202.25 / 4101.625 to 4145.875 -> 1.08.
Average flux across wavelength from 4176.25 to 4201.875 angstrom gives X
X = 1.64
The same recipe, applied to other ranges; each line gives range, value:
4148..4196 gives 1.67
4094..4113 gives 1.41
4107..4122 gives 1.57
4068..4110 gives 1.54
